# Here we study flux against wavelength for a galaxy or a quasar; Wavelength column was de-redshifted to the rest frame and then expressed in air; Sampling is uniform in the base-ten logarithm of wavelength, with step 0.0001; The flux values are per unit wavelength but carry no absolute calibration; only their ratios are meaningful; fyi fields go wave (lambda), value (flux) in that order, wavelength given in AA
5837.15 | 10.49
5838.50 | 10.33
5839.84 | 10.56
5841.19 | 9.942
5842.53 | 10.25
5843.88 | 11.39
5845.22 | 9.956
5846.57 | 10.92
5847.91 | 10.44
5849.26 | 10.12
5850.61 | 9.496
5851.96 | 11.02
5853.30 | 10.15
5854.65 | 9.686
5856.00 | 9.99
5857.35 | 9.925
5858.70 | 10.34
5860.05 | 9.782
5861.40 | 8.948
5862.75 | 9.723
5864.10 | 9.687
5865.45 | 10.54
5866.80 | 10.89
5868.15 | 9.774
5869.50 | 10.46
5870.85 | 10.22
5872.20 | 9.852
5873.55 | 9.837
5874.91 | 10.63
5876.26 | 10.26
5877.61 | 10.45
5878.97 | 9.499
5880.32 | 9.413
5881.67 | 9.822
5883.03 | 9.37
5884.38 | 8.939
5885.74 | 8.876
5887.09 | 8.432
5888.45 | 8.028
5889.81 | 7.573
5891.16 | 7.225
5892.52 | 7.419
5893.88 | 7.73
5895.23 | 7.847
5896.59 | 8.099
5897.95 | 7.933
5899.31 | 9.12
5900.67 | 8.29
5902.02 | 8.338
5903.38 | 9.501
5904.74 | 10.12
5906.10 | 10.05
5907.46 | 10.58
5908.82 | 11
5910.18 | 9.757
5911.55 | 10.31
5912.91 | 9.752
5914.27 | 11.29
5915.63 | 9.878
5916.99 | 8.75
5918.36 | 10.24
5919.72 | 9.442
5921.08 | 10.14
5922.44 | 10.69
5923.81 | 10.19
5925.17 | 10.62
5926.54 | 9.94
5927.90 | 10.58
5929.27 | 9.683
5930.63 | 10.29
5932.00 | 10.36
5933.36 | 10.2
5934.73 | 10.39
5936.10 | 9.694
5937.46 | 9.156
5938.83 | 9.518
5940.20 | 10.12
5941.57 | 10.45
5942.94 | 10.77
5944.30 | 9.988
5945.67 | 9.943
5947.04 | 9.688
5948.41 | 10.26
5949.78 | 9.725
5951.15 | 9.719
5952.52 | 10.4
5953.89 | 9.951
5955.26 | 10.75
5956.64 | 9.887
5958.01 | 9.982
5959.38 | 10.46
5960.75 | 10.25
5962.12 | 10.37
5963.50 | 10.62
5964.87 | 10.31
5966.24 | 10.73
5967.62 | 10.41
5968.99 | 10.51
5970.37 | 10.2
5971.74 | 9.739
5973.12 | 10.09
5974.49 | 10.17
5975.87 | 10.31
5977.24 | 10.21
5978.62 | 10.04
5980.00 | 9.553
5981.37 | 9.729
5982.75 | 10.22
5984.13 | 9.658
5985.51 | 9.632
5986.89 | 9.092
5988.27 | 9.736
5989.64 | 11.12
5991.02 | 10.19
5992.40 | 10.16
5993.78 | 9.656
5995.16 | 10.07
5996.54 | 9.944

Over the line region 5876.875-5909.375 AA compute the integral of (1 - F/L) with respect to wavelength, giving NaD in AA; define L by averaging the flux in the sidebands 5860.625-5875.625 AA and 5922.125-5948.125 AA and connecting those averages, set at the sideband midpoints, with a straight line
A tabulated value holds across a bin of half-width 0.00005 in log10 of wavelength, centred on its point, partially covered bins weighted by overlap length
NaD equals 3.8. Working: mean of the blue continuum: 10.1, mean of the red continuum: 10.1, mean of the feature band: 8.9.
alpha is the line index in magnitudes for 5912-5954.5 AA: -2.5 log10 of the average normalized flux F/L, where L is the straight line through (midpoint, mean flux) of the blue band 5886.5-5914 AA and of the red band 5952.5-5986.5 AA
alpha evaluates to -0.064 mag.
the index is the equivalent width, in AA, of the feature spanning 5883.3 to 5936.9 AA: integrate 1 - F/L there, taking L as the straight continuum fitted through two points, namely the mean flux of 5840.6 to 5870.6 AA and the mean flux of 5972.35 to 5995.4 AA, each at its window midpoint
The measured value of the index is 3.5 AA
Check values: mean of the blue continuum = 10.2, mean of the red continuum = 9.98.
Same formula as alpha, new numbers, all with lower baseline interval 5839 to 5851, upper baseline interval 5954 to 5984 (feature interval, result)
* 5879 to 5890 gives 0.160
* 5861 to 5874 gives 0.033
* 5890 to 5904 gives 0.256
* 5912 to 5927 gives 0.018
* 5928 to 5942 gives 0.026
